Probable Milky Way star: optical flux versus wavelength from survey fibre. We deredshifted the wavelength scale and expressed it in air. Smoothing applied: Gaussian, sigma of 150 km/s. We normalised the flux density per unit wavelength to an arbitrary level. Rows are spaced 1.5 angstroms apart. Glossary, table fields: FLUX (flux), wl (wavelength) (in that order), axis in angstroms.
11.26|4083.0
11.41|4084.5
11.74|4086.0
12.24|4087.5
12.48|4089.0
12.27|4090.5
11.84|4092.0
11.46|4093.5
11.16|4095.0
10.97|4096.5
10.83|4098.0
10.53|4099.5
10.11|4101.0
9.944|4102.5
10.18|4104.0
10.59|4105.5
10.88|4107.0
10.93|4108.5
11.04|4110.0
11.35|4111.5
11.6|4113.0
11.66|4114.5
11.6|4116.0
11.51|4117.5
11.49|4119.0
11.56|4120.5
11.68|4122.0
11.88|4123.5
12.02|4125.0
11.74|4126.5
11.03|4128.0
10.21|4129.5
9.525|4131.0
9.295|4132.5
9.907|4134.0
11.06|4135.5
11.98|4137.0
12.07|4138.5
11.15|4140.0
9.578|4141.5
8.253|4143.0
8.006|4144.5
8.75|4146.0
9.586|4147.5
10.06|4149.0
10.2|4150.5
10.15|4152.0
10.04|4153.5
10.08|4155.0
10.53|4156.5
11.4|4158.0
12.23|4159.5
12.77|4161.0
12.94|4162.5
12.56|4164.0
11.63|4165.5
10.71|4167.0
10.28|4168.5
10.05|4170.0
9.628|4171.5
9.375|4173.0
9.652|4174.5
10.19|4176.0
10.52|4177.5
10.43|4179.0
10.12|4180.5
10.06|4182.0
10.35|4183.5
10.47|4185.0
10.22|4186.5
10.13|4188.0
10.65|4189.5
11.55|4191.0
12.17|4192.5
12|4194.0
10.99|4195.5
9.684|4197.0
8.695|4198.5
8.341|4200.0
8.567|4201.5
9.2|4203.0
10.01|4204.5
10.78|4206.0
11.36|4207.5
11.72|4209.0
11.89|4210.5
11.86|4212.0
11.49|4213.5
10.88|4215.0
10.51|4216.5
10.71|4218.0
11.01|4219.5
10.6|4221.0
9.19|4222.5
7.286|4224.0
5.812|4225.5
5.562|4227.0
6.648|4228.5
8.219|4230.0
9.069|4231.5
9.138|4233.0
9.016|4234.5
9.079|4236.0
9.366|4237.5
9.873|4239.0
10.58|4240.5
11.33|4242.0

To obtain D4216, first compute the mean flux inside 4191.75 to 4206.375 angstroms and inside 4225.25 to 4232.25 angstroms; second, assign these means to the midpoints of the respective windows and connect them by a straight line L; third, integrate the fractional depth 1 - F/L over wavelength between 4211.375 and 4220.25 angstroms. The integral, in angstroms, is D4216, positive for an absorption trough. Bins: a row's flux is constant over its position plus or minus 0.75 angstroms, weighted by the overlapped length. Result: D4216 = -2.8 angstroms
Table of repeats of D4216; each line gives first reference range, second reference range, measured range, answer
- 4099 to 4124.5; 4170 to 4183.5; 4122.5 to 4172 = -0.7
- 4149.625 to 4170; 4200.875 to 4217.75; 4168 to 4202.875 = 2.5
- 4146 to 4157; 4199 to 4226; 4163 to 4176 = -0.6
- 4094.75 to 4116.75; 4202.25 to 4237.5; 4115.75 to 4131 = -1.0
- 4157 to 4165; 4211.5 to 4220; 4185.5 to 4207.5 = 2.4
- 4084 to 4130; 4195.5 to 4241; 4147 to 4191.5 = -1.3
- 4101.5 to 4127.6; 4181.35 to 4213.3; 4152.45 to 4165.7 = -0.8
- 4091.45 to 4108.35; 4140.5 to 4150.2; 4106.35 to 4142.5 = -4.4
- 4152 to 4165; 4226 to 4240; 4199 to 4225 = -2.7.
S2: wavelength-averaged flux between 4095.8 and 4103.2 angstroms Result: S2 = 10.5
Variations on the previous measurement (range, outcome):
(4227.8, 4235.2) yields 8.43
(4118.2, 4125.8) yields 11.7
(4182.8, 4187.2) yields 10.3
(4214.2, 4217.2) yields 10.7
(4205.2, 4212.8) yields 11.5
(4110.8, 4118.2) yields 11.5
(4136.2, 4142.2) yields 11.2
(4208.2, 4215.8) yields 11.6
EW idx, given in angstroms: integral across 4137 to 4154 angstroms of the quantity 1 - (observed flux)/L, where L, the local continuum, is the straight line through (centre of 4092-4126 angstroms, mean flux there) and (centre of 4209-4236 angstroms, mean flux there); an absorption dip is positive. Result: 1.1 angstroms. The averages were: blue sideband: 11.2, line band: 9.9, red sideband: 9.4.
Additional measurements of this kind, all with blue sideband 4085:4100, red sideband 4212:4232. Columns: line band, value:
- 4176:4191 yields -0.8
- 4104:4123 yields -0.2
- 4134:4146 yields 0.6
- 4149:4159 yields 0.0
